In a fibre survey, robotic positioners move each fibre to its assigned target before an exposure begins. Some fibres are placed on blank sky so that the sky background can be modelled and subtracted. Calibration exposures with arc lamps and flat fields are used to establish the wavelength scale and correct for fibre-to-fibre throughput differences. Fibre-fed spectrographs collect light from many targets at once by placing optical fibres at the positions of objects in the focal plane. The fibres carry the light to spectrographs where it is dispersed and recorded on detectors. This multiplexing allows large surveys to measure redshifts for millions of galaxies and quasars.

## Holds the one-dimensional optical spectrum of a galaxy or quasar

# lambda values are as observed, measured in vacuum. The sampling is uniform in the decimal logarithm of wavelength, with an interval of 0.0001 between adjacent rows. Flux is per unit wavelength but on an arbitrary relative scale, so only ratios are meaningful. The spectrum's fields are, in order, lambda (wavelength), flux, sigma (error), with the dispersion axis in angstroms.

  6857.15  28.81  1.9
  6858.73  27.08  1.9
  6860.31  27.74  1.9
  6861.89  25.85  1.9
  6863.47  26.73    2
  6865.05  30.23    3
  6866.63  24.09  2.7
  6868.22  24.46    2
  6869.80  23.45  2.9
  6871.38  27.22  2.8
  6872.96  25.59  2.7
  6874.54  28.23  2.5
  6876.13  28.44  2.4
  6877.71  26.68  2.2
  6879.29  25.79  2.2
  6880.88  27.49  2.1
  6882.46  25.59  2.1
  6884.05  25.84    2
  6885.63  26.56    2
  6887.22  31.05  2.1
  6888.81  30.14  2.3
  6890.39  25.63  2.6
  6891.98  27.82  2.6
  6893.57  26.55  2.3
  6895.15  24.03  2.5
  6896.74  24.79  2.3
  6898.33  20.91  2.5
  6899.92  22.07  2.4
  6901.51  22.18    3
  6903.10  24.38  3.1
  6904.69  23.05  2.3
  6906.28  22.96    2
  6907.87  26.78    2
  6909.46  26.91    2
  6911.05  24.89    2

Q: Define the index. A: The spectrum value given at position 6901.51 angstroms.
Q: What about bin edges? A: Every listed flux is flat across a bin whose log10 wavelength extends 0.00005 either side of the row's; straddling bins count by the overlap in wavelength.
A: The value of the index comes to 22.18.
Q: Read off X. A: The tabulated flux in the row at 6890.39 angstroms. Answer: 25.63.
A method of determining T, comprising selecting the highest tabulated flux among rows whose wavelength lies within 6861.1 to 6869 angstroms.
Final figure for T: 30.23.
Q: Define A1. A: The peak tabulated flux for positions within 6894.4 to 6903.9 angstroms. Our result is 24.79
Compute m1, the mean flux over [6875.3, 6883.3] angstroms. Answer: 26.8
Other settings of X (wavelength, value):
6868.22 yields 24.46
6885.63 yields 26.56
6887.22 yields 31.05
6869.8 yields 23.45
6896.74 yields 24.79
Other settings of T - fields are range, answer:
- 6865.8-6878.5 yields 28.44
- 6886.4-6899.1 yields 31.05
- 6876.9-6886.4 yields 27.49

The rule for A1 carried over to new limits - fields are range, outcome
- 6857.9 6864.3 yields 27.74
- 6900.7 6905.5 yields 24.38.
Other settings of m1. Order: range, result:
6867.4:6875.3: 25.8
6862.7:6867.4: 27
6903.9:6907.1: 23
